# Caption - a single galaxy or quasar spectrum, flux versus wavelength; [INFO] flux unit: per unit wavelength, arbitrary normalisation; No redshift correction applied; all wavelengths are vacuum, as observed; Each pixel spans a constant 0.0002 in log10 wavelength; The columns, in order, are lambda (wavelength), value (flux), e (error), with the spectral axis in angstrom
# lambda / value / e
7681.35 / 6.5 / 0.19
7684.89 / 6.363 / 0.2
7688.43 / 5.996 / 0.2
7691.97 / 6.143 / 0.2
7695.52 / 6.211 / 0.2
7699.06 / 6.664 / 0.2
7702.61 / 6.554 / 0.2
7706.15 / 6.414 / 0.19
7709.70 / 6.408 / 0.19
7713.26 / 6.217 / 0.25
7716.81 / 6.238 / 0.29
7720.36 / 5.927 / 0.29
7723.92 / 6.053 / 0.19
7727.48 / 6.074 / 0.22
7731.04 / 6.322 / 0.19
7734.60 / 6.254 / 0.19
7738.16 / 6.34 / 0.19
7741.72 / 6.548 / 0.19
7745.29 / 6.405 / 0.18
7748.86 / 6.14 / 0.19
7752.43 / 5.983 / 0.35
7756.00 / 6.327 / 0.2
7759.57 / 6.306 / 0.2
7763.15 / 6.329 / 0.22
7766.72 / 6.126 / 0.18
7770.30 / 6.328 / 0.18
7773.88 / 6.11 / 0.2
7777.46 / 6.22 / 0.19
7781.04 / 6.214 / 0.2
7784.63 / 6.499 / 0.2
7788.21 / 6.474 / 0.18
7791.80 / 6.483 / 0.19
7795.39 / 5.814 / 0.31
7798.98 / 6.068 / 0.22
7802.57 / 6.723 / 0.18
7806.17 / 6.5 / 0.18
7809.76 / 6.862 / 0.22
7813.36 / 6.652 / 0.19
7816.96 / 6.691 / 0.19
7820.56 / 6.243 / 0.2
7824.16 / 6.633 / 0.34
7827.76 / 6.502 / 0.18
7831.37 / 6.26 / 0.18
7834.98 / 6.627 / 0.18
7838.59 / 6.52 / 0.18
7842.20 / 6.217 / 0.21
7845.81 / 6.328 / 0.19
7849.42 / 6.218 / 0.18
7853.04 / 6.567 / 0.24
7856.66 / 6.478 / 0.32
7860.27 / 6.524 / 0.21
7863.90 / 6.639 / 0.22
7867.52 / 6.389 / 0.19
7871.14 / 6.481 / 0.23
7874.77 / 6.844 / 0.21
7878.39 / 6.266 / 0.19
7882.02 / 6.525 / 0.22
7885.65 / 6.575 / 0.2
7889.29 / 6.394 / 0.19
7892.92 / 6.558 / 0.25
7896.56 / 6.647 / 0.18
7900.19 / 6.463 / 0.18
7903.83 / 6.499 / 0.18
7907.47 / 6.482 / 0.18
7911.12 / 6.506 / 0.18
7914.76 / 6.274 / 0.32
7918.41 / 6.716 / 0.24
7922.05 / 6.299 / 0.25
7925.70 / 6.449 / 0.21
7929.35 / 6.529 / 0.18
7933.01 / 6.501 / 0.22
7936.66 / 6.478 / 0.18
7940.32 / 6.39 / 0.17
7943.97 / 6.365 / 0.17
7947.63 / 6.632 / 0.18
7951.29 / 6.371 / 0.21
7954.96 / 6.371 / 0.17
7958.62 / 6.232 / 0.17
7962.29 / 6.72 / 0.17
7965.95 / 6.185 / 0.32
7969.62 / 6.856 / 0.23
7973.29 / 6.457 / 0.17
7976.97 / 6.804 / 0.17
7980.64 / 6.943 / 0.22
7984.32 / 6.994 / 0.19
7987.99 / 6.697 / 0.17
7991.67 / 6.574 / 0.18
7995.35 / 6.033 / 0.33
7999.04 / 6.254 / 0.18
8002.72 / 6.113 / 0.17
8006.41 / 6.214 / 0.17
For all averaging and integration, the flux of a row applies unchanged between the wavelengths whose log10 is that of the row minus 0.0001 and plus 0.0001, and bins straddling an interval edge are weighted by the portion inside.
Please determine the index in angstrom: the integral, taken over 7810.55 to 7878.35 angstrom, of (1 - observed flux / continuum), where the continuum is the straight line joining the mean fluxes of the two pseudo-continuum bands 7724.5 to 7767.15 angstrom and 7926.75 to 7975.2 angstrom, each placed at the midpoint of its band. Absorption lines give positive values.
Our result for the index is -1.4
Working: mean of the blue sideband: 6.26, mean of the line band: 6.49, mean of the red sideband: 6.47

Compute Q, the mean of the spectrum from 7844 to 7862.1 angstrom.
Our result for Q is 6.42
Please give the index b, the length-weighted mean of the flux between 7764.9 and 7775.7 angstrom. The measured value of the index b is 6.19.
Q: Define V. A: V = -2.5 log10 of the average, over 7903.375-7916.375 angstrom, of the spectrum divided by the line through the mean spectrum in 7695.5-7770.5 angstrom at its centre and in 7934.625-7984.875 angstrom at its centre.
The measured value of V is 0.01 mag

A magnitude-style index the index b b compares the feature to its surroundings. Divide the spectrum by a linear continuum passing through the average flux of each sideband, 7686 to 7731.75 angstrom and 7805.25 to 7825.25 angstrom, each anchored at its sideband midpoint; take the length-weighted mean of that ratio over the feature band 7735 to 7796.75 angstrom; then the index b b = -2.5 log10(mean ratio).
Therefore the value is 0.027 mag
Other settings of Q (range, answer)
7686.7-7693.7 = 6.07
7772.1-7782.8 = 6.18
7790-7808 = 6.32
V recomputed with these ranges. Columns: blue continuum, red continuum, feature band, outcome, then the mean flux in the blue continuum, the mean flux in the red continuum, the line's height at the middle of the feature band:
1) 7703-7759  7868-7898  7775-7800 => 0.02 mag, 6.25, 6.53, 6.36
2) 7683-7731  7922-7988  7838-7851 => 0.02 mag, 6.25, 6.54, 6.41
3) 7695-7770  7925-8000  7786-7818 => -0.02 mag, 6.28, 6.52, 6.35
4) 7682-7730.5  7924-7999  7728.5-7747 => -0.01 mag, 6.26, 6.52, 6.29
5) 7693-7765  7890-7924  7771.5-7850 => 0.00 mag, 6.28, 6.49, 6.38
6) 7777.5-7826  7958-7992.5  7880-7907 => 0.01 mag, 6.44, 6.66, 6.56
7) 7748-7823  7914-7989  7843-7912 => -0.01 mag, 6.34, 6.54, 6.45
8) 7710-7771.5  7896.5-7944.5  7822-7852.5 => -0.01 mag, 6.23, 6.47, 6.36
